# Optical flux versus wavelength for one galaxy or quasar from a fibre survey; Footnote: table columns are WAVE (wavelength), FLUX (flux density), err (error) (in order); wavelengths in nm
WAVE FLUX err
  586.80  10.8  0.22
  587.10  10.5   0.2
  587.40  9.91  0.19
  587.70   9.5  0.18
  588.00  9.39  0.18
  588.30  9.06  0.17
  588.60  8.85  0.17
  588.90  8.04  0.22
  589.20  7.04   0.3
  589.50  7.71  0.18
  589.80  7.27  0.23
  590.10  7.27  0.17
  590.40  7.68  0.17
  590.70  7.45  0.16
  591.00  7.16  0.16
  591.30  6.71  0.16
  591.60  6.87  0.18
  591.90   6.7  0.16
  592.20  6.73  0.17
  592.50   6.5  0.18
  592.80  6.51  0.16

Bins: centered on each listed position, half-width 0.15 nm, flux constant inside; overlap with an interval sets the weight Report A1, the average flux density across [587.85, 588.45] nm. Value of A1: 9.22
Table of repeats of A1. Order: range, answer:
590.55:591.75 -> 7.05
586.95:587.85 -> 9.97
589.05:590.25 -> 7.32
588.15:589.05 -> 8.65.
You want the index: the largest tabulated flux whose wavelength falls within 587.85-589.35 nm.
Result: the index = 9.39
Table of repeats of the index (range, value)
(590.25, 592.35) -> 7.68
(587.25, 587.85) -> 9.91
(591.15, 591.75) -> 6.87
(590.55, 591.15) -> 7.45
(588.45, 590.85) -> 8.85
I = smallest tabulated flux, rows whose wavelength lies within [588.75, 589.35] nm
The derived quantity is 7.04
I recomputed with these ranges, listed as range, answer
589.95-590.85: 7.27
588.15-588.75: 8.85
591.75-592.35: 6.7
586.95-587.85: 9.5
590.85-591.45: 6.71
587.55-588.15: 9.39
